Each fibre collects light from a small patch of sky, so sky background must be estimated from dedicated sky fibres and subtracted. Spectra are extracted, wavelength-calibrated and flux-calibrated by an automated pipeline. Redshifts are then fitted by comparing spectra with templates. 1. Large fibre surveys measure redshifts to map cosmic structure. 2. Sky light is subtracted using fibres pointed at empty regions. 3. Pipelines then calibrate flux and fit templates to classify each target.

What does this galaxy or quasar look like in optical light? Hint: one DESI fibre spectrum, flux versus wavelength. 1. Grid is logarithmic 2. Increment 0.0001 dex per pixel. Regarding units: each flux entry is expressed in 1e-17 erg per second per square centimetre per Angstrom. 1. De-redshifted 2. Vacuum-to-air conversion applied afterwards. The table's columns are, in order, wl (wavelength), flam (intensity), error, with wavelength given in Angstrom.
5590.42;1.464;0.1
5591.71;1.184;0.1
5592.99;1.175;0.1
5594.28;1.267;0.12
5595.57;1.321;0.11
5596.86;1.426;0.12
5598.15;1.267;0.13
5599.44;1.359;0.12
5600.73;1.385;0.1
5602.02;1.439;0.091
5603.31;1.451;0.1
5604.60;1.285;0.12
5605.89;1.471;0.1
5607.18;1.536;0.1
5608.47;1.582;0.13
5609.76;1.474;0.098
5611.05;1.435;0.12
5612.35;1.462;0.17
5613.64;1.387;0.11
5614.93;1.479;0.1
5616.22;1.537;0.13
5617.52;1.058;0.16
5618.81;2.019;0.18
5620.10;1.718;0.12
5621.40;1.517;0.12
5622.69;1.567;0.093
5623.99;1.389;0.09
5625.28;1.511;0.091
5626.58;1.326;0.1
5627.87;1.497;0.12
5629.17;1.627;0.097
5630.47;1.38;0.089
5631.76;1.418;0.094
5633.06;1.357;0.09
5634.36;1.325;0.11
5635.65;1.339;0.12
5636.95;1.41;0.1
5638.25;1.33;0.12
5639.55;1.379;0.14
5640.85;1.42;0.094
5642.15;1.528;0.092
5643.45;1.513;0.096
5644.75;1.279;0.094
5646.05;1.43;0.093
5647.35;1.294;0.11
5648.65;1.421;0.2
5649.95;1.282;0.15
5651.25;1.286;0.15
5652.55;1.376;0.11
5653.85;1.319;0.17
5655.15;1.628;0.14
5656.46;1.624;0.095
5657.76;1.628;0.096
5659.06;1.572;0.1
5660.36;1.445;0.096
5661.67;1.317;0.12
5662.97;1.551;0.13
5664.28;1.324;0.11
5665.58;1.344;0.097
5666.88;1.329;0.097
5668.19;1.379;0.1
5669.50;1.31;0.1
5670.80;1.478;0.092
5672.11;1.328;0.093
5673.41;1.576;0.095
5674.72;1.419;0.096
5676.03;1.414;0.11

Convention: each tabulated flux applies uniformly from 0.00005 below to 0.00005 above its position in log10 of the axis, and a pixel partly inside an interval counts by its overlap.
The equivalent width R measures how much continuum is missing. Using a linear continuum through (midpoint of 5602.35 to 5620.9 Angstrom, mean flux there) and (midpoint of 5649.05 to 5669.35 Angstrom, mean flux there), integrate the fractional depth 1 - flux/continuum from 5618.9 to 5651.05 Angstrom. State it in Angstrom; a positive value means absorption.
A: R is 0.5 Angstrom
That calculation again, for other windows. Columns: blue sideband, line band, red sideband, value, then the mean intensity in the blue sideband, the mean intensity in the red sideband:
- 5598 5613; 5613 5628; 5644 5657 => -0.8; 1.43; 1.39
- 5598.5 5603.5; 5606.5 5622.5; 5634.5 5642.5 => -1.4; 1.4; 1.39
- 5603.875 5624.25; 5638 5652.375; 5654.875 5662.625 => 1.3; 1.5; 1.53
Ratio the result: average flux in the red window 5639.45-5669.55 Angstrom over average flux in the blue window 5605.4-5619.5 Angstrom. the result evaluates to 0.9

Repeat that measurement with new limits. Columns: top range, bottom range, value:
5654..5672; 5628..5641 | 1.03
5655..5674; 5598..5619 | 1.01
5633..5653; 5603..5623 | 0.92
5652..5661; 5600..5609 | 1.05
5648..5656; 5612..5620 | 0.92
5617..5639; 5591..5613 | 1.06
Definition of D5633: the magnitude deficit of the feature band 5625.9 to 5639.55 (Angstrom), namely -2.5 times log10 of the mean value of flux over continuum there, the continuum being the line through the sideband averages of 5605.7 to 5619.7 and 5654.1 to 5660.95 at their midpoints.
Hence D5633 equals 0.10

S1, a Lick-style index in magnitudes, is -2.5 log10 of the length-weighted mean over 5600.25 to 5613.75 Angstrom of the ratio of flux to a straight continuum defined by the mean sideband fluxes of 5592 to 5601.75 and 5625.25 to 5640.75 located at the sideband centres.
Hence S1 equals -0.09 mag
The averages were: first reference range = 1.31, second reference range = 1.4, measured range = 1.45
